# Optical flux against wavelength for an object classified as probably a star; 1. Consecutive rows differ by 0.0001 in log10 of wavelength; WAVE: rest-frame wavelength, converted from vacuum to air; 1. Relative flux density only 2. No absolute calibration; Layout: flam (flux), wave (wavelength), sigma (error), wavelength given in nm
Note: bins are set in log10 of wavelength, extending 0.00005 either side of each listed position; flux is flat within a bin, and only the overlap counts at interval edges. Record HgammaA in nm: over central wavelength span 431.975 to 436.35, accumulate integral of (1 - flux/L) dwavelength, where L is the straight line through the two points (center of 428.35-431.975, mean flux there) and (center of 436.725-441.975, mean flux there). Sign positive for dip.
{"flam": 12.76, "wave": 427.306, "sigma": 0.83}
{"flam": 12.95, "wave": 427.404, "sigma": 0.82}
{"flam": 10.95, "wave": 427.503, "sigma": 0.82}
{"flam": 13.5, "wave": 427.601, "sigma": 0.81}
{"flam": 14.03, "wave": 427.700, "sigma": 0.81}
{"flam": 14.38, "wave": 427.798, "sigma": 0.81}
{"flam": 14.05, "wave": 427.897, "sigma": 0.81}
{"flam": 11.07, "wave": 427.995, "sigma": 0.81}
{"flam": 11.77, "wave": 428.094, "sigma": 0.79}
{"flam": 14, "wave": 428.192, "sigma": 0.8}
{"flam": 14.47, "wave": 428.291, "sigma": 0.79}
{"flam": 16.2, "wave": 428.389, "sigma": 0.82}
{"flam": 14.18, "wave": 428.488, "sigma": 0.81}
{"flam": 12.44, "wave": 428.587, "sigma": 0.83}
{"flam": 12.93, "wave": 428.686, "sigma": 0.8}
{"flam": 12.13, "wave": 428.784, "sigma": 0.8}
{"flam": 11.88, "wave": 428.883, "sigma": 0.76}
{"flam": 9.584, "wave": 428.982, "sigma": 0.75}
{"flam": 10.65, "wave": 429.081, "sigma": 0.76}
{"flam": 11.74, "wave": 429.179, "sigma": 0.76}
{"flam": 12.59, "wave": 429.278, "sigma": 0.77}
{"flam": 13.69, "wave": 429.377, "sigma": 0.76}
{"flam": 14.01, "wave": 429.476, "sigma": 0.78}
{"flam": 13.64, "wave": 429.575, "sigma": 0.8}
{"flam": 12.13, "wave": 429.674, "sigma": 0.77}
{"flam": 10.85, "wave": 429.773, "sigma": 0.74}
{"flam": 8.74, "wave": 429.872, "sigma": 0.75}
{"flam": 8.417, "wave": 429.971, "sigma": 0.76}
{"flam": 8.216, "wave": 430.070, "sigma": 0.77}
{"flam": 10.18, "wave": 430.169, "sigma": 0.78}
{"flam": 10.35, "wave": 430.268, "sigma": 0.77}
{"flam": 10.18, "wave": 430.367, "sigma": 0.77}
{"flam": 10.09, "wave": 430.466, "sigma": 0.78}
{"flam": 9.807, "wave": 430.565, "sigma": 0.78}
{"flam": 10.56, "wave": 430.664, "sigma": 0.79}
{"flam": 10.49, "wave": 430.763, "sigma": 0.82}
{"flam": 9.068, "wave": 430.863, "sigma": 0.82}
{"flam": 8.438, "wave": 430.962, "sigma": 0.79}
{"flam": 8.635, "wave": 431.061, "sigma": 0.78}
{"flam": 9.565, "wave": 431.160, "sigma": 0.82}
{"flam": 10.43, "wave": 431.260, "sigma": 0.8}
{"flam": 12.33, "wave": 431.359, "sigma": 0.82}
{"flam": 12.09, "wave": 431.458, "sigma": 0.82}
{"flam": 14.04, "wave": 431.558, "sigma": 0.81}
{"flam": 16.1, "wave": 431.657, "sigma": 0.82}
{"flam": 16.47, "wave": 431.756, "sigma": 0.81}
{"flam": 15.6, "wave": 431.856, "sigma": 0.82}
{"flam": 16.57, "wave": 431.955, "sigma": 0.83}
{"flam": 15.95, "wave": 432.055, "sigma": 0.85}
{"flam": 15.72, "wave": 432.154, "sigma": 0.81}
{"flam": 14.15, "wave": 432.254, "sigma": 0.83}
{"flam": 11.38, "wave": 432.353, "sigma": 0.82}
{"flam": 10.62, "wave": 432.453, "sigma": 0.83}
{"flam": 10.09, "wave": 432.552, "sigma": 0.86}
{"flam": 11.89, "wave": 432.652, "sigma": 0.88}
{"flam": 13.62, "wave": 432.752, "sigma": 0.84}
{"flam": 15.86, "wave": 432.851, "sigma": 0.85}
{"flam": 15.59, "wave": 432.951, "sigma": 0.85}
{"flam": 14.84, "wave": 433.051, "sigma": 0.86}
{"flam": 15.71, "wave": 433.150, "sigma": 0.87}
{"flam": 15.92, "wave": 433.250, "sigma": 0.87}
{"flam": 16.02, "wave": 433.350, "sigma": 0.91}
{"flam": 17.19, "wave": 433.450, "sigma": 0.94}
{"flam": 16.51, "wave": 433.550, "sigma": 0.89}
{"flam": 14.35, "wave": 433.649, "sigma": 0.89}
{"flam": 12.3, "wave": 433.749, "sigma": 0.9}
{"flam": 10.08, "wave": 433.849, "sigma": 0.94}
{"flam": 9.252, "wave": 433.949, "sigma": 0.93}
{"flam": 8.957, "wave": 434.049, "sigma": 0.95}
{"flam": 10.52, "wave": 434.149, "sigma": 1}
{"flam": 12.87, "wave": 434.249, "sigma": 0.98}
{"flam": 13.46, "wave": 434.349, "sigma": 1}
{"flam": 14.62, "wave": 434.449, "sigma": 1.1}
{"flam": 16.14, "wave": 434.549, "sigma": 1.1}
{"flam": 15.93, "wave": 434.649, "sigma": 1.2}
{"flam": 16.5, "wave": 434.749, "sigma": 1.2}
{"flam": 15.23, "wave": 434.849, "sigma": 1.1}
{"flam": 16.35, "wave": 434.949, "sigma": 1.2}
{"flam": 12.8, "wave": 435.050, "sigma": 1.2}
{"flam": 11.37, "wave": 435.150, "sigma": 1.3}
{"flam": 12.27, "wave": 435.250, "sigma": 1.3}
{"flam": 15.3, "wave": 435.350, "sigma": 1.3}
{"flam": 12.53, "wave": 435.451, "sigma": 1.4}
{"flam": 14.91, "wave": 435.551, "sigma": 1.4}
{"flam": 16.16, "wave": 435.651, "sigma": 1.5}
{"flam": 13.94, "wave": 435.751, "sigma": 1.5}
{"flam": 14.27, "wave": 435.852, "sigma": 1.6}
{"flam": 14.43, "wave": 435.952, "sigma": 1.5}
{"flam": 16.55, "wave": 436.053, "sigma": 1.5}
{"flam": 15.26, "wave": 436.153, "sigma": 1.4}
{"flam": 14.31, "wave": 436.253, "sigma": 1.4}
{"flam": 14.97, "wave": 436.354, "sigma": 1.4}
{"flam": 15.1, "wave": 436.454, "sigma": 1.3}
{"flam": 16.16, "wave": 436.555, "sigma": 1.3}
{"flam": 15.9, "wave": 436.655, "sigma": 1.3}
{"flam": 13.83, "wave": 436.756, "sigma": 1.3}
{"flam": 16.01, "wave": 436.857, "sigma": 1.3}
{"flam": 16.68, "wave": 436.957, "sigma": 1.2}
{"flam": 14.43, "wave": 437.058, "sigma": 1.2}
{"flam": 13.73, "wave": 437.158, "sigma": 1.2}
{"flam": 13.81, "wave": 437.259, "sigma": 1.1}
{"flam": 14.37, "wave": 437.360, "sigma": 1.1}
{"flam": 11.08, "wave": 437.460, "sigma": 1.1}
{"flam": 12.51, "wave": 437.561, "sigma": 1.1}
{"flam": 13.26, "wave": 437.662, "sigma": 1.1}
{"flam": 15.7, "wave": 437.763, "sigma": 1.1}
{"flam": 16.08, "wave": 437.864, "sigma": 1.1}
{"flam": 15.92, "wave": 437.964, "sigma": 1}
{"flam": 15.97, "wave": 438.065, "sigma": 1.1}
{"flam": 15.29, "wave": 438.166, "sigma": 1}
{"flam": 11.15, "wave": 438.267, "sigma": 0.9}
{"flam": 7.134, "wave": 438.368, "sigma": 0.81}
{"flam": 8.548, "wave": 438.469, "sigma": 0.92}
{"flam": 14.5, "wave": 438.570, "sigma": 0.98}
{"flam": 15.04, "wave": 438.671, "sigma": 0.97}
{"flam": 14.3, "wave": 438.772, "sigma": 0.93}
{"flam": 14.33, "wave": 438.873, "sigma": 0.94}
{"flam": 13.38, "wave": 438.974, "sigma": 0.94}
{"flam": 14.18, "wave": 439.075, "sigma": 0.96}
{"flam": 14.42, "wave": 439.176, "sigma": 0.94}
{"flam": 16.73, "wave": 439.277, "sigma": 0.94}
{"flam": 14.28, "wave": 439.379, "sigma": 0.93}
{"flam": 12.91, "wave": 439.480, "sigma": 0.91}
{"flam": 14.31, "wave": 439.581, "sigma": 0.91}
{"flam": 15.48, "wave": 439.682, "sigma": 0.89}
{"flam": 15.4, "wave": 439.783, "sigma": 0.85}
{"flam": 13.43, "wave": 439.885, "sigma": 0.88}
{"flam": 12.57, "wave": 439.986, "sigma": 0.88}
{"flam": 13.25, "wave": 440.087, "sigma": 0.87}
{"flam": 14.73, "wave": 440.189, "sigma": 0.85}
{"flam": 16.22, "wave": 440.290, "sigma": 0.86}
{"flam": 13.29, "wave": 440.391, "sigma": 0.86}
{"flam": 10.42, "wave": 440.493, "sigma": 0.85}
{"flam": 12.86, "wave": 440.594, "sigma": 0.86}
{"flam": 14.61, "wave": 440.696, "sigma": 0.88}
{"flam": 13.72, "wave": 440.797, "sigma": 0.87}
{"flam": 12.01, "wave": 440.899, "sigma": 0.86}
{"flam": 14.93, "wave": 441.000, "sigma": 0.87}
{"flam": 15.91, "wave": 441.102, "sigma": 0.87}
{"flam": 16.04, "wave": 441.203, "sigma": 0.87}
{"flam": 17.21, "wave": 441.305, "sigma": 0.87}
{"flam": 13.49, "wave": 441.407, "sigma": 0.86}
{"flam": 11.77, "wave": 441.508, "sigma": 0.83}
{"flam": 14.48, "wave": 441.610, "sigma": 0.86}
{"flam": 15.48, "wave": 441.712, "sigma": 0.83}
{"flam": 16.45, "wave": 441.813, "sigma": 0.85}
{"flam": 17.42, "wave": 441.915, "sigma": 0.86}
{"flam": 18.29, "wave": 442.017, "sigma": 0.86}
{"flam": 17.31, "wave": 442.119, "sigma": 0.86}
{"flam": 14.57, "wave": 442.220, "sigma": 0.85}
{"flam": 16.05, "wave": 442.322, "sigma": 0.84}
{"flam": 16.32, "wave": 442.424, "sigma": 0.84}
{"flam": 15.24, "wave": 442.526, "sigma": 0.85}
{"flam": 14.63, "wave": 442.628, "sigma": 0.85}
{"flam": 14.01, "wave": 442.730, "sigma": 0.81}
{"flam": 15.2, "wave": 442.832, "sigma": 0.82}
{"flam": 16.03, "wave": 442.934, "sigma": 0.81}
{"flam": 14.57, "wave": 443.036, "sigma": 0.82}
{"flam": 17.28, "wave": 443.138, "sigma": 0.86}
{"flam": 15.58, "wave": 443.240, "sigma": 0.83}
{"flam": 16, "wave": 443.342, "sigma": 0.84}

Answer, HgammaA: -0.43 nm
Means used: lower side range 11.7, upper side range 14.1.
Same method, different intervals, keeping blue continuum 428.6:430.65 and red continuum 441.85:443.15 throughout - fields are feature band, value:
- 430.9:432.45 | -0.15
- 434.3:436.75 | -0.27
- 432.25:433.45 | -0.16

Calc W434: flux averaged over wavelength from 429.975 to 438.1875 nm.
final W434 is 13.5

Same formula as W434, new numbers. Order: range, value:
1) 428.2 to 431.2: 11.2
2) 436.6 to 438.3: 14.5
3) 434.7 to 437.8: 14.5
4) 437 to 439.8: 13.9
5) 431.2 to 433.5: 14.2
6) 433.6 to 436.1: 13.6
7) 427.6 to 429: 13.2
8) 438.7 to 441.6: 14.2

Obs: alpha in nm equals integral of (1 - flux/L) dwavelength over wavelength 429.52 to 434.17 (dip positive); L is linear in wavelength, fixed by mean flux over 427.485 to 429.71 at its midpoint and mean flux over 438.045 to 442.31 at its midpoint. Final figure 0.330 nm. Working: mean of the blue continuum 12.9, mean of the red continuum 14.2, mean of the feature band 12.3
